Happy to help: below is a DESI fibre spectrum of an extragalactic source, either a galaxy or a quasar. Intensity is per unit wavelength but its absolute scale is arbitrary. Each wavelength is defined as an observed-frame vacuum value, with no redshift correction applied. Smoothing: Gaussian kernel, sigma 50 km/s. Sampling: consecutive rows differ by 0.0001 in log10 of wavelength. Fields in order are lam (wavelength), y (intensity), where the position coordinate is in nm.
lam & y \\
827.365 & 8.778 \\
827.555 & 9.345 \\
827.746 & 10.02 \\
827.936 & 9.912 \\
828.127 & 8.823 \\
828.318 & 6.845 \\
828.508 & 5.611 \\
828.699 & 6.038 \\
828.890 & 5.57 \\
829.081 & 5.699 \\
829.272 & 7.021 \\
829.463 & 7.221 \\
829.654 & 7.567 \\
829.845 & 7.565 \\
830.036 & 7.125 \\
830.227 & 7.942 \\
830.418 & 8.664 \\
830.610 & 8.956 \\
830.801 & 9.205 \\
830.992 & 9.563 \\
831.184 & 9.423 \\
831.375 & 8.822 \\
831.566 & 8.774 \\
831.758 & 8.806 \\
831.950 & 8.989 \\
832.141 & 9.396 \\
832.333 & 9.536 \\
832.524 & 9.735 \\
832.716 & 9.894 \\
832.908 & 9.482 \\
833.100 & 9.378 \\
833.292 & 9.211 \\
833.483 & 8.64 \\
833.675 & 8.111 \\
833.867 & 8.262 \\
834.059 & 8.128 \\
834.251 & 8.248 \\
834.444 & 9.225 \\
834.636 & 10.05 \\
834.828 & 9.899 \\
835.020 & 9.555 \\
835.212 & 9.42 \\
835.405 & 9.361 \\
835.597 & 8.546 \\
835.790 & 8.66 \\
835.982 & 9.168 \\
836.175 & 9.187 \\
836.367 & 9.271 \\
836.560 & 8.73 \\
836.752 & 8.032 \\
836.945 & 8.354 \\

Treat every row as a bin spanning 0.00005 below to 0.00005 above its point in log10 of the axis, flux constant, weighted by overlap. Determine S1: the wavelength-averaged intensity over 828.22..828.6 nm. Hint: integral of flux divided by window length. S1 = 6.26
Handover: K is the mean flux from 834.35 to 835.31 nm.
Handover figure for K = 9.63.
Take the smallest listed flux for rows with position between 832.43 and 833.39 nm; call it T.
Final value 9.211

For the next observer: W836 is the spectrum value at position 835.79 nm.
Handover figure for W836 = 8.66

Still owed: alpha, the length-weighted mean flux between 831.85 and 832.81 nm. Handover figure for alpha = 9.51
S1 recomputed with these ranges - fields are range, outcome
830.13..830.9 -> 8.69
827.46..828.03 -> 9.77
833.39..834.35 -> 8.27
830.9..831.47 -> 9.26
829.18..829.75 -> 7.27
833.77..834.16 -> 8.2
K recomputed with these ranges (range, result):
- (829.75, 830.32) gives 7.55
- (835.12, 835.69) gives 9.11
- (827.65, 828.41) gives 8.9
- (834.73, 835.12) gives 9.74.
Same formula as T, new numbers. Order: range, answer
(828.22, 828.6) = 5.611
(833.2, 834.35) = 8.111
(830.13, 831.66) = 7.942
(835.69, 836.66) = 8.66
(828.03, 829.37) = 5.57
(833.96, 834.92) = 8.128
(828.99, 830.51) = 5.699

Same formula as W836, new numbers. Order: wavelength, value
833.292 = 9.211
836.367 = 9.271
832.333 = 9.536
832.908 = 9.482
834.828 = 9.899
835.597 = 8.546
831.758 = 8.806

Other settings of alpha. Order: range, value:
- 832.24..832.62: 9.65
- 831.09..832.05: 8.97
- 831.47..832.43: 9.1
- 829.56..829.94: 7.57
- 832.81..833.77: 8.97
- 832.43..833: 9.7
